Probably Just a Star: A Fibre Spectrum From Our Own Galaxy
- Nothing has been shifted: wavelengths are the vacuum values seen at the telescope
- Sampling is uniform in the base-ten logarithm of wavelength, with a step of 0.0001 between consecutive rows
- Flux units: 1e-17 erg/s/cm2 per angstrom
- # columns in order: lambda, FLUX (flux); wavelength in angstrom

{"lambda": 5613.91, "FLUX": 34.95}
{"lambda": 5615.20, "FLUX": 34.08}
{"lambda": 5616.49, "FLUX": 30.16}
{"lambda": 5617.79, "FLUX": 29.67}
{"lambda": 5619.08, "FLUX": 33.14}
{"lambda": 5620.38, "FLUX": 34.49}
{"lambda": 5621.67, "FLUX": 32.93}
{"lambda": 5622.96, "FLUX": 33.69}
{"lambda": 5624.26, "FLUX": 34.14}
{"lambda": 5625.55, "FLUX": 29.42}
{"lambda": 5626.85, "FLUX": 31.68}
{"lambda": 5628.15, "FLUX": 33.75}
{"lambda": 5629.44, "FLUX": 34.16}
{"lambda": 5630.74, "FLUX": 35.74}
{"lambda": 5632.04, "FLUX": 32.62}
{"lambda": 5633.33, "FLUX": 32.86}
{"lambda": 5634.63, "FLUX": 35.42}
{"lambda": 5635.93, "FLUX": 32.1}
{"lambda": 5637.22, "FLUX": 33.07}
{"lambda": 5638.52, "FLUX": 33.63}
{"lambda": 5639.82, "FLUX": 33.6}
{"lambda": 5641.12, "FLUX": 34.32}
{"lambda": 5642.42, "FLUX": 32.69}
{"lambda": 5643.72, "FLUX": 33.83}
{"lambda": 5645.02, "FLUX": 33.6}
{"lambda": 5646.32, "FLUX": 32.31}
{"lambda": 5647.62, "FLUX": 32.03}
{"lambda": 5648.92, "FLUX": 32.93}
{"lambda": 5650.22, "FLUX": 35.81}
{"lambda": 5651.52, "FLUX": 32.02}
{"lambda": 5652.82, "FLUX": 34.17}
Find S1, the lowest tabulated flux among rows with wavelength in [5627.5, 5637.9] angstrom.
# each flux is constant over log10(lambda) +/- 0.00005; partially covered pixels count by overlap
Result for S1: 32.1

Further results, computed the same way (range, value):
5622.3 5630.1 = 29.42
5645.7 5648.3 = 32.03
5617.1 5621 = 29.67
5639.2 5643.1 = 32.69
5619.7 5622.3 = 32.93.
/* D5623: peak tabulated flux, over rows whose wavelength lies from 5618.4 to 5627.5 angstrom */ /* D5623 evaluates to 34.49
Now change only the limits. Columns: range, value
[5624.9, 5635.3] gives 35.74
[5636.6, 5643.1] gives 34.32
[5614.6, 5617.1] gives 34.08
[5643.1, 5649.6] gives 33.83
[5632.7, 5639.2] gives 35.42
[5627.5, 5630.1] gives 34.16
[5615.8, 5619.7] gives 33.14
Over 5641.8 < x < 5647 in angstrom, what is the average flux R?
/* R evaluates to 33.1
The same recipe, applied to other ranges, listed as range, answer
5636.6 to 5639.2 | 33.3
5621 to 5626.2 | 32.6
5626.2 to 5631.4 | 33.8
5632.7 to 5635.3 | 34.1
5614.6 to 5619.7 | 31.7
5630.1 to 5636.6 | 33.8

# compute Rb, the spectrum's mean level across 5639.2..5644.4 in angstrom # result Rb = 33.6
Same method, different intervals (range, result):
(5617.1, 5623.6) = 32.8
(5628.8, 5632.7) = 34.2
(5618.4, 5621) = 33.7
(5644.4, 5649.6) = 32.7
